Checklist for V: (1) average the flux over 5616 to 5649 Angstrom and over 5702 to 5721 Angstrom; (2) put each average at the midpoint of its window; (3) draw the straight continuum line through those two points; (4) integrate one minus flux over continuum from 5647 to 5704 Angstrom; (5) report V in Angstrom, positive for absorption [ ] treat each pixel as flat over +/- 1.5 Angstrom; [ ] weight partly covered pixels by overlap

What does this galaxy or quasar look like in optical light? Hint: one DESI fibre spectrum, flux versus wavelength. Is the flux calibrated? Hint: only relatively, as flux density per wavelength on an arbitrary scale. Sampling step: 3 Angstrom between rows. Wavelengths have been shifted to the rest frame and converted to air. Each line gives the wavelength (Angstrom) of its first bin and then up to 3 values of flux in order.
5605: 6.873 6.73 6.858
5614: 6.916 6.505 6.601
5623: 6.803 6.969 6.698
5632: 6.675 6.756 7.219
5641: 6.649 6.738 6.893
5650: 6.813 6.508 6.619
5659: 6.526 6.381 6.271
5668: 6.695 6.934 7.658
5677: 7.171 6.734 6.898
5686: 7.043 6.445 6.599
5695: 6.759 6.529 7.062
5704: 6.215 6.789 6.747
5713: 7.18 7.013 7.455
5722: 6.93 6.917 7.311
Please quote 0.8 Angstrom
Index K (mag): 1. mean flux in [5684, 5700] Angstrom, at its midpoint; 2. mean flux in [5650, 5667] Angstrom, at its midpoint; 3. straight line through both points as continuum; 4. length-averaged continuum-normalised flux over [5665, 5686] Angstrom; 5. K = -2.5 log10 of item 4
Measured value -0.059 mag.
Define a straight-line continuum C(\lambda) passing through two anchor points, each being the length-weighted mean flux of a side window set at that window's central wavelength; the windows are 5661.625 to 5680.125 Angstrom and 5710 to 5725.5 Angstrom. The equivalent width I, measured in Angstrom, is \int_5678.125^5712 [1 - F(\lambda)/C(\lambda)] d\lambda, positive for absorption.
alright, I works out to 1.2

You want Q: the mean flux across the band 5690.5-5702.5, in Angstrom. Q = 6.74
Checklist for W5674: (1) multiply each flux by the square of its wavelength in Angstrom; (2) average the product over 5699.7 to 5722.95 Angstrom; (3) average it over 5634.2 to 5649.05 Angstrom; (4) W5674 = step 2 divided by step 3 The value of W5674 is 1.04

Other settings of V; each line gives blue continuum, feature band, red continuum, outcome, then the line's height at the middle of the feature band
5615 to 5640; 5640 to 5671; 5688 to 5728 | 0.8 Angstrom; 6.8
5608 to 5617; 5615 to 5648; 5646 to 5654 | 0.0 Angstrom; 6.77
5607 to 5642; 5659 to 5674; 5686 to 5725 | 0.3 Angstrom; 6.8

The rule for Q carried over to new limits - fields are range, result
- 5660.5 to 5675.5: 6.79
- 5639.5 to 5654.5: 6.72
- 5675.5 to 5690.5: 6.86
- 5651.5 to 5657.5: 6.56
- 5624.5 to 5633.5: 6.78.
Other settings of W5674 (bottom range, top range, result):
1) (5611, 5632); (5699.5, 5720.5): 1.06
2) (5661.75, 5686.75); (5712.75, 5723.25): 1.05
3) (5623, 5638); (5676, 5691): 1.02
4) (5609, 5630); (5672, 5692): 1.05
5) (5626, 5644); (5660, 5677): 1.01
